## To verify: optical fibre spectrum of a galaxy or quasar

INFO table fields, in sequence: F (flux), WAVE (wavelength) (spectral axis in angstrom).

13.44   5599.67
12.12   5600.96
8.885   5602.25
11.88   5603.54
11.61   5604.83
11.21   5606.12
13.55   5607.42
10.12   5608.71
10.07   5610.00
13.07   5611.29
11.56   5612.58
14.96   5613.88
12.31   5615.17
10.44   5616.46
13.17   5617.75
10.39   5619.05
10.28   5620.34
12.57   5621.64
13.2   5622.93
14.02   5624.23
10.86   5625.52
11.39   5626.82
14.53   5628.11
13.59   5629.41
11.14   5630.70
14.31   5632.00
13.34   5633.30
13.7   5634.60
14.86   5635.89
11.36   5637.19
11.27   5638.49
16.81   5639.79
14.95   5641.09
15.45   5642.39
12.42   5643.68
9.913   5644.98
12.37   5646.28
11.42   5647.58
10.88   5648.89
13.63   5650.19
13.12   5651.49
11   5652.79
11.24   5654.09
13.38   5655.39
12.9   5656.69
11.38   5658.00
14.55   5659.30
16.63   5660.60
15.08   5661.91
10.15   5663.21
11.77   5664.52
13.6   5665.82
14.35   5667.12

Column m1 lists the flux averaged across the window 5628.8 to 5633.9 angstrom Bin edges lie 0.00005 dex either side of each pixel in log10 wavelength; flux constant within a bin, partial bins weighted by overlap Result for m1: 13.1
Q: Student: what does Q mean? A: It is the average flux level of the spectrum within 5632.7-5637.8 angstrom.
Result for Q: 13.3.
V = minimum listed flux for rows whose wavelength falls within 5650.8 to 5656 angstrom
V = 11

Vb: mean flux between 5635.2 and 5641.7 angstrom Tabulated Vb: 13.8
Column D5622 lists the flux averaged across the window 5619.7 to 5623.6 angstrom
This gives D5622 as 12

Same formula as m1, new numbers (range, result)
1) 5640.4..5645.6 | 13.2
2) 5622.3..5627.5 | 12.4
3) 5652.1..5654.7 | 11.2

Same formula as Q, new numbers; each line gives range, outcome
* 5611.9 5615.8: 12.9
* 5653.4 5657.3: 12.5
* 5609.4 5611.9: 11.6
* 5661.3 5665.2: 12.3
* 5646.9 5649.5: 11.1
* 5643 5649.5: 11.4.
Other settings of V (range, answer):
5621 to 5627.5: 10.86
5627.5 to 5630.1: 13.59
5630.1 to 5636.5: 11.14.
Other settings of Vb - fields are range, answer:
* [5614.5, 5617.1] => 11.4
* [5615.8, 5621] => 11.1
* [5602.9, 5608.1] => 12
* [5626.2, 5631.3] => 12.7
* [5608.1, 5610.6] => 10.1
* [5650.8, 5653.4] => 12.1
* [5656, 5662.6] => 14.1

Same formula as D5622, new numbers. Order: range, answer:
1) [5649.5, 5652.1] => 13.4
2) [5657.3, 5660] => 13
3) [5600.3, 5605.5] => 11.1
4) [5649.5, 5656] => 12.5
